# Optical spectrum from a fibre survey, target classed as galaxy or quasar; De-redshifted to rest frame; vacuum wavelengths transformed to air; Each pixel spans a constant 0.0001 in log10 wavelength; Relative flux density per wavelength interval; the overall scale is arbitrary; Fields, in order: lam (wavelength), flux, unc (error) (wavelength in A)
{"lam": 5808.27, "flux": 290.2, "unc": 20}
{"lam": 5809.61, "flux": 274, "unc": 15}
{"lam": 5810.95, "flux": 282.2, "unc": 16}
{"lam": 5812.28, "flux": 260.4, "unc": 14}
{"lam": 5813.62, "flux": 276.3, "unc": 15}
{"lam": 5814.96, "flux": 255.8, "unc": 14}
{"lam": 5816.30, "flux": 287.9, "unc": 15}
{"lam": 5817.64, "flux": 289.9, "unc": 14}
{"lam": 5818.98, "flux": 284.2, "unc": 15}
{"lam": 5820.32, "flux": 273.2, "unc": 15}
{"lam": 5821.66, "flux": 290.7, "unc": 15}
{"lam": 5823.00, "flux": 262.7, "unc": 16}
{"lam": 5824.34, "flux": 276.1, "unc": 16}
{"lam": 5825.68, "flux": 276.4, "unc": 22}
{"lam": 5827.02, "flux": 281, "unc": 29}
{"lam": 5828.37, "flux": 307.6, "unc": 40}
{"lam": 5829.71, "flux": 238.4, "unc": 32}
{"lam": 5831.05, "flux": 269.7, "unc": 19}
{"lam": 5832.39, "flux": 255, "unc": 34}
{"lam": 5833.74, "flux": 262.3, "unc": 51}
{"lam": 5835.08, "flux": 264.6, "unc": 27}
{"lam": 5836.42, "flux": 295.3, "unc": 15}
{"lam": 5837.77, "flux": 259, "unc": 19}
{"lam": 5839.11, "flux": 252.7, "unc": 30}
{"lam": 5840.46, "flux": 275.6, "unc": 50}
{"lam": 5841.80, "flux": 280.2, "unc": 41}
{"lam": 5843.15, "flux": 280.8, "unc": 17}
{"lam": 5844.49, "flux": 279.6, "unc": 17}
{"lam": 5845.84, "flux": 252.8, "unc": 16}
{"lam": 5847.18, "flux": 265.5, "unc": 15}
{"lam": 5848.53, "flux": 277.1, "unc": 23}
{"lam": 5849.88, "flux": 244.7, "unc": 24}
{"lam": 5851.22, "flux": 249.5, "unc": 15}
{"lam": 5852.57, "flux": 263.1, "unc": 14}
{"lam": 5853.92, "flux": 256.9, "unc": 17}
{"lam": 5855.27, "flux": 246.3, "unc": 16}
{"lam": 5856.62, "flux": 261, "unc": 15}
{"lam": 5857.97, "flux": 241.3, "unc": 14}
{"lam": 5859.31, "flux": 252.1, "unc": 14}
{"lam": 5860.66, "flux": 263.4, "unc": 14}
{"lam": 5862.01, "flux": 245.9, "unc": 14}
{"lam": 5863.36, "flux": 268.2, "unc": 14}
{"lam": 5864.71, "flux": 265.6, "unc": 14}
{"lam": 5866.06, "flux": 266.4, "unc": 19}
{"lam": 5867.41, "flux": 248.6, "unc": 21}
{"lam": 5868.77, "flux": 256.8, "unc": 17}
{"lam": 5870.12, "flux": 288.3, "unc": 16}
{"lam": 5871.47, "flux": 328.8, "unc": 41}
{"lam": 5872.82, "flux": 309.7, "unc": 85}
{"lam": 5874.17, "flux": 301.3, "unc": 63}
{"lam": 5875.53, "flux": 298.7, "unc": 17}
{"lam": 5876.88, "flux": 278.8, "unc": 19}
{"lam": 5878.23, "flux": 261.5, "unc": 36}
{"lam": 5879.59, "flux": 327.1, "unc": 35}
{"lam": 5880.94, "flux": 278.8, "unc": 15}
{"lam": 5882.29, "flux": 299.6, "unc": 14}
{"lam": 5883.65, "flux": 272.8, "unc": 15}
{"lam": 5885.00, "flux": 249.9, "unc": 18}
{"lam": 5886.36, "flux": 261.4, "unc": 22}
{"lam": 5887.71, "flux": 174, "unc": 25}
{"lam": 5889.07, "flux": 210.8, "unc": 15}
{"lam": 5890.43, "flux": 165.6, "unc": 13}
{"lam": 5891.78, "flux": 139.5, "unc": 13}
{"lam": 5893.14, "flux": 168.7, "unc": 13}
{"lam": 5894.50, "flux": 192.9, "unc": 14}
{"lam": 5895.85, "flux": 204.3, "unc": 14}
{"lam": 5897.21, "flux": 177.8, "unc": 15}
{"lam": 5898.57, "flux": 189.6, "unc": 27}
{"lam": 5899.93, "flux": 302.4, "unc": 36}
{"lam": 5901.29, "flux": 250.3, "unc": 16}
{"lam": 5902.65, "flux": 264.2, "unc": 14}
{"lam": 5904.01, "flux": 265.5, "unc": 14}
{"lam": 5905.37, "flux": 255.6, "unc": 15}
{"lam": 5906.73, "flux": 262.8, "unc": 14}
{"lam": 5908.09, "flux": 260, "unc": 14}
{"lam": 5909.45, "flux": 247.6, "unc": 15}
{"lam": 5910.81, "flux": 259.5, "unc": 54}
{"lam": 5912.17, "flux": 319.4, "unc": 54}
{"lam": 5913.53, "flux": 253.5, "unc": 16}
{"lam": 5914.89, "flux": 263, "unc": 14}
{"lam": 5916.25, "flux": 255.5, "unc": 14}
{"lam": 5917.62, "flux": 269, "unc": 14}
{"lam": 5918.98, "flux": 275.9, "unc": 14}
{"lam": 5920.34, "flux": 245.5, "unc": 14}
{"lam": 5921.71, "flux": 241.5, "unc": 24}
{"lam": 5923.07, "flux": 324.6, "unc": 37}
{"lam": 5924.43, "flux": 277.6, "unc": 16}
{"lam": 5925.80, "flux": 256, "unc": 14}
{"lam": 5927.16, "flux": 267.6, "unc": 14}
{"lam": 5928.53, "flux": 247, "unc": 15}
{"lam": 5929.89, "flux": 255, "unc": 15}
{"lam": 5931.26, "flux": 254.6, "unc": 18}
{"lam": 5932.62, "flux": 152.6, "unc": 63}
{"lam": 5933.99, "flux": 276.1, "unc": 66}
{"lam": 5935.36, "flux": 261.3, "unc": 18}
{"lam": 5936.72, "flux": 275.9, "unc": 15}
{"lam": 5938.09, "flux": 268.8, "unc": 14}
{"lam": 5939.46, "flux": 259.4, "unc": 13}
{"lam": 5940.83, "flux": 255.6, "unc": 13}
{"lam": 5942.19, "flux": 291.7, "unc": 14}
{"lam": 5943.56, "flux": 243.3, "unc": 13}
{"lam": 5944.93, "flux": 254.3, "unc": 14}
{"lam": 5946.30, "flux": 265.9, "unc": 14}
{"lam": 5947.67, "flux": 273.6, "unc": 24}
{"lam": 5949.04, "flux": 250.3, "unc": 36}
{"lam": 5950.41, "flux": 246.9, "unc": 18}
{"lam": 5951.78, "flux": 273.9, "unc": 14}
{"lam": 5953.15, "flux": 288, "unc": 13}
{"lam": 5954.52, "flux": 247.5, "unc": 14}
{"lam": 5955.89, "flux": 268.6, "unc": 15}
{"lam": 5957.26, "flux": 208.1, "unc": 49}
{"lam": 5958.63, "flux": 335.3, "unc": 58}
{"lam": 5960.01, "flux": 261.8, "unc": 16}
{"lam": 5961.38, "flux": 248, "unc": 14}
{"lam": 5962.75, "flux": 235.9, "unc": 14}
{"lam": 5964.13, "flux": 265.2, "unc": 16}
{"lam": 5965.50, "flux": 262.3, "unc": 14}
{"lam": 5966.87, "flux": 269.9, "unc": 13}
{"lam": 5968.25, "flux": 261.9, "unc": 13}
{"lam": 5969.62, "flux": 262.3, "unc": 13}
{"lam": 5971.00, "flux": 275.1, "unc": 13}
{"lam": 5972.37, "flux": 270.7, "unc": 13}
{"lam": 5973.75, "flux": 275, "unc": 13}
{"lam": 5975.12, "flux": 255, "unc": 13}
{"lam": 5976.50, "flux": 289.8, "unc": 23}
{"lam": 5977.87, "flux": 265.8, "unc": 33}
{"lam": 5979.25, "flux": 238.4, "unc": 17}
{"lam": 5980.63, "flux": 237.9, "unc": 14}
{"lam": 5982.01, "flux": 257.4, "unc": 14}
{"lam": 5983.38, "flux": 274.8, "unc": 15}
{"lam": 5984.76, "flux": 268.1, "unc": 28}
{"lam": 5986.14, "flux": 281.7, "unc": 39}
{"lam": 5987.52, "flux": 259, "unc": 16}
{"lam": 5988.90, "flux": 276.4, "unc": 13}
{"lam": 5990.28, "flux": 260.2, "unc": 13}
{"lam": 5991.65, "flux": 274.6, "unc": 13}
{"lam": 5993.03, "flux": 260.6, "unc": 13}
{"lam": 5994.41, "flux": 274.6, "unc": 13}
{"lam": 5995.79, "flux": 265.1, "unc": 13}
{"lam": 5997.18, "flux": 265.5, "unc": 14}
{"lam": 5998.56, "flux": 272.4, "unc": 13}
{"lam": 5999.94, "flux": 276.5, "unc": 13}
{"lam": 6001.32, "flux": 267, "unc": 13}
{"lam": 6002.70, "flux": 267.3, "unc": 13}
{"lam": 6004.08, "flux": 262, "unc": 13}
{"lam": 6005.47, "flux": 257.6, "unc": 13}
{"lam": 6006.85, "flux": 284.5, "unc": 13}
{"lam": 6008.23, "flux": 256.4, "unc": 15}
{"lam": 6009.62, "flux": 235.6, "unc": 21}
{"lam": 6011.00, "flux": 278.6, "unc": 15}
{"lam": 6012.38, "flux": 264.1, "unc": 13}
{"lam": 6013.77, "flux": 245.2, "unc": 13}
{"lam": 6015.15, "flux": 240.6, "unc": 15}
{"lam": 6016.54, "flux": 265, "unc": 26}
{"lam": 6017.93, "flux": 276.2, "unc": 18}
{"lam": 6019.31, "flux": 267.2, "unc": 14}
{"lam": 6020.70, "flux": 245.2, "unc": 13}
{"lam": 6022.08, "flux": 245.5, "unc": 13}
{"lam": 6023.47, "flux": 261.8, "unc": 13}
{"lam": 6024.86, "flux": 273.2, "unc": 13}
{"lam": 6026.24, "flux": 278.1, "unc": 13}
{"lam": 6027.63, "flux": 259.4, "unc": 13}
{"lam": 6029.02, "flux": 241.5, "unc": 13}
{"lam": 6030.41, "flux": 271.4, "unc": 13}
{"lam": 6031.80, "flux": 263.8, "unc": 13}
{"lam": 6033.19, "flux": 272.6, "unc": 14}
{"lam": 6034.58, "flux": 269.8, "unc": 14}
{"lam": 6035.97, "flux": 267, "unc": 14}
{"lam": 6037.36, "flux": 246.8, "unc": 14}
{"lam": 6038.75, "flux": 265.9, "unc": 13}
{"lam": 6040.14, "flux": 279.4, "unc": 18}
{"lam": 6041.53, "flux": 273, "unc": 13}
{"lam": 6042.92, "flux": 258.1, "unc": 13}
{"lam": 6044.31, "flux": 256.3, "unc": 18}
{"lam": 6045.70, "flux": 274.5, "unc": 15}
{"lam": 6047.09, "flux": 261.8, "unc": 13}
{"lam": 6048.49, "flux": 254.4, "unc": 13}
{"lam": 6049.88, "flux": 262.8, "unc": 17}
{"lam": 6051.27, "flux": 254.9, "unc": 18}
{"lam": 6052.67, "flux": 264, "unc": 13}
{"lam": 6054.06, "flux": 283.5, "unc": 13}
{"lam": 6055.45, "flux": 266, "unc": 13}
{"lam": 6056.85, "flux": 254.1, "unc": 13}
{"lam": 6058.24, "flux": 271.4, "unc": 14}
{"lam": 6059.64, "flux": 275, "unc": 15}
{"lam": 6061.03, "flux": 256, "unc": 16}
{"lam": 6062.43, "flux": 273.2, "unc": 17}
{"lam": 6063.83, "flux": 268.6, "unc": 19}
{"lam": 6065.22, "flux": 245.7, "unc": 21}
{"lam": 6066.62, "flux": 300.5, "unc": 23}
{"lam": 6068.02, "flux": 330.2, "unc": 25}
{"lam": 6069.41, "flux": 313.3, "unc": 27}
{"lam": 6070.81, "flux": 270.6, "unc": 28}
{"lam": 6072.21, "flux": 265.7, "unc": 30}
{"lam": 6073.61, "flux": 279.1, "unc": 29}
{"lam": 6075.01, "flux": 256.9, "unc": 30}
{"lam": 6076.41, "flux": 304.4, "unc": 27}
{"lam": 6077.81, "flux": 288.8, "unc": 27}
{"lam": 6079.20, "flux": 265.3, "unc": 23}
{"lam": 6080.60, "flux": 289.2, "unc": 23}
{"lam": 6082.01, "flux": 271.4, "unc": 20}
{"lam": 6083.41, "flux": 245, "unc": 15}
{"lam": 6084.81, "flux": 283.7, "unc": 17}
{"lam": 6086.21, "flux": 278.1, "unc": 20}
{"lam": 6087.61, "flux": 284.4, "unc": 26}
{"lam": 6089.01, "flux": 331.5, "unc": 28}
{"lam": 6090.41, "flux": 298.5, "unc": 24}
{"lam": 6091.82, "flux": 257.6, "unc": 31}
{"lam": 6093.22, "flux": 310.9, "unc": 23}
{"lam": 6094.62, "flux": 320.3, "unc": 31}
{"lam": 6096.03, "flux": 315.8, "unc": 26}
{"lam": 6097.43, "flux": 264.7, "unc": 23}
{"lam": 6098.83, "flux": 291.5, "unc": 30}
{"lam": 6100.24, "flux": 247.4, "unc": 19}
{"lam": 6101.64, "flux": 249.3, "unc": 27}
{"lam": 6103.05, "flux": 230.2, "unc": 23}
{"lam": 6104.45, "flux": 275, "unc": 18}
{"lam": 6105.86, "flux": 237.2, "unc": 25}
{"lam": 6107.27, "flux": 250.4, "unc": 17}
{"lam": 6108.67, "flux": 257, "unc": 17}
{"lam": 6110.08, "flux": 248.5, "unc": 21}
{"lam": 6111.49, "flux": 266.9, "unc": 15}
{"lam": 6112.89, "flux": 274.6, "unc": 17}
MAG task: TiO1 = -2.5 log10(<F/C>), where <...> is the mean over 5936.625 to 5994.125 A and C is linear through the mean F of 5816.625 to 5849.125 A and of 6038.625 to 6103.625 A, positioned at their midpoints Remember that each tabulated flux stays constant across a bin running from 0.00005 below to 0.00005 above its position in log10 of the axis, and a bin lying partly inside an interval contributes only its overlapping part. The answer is 0.042 mag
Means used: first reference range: 273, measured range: 264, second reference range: 276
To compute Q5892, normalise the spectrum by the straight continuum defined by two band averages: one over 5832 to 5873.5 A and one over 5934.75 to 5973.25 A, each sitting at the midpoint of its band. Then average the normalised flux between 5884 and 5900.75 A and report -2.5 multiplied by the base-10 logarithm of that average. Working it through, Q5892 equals 0.28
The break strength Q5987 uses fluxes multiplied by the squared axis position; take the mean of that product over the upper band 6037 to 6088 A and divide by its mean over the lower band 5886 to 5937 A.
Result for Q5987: 1.18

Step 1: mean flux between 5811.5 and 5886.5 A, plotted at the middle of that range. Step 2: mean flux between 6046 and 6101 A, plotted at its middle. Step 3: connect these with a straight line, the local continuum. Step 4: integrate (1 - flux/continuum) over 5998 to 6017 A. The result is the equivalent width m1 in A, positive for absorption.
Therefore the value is 1.0 A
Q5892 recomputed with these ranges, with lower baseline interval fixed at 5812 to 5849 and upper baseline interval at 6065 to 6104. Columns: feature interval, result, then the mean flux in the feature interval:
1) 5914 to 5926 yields 0.03 mag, 268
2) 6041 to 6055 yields 0.07 mag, 264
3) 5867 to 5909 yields 0.10 mag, 250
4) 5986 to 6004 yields 0.04 mag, 269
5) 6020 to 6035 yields 0.07 mag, 262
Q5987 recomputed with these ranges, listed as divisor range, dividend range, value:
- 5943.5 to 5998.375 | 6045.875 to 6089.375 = 1.08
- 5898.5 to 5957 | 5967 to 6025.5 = 1.03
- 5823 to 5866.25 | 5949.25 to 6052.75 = 1.05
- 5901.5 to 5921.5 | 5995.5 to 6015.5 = 1.03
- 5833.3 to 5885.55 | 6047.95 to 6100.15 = 1.11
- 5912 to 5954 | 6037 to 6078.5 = 1.08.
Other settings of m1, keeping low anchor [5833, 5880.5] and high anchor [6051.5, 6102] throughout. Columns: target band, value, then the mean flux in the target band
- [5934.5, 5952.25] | 0.7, 263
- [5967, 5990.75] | 0.9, 265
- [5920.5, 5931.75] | 0.4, 265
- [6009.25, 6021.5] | 0.8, 258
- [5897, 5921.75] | 1.4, 257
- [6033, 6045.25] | 0.6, 265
